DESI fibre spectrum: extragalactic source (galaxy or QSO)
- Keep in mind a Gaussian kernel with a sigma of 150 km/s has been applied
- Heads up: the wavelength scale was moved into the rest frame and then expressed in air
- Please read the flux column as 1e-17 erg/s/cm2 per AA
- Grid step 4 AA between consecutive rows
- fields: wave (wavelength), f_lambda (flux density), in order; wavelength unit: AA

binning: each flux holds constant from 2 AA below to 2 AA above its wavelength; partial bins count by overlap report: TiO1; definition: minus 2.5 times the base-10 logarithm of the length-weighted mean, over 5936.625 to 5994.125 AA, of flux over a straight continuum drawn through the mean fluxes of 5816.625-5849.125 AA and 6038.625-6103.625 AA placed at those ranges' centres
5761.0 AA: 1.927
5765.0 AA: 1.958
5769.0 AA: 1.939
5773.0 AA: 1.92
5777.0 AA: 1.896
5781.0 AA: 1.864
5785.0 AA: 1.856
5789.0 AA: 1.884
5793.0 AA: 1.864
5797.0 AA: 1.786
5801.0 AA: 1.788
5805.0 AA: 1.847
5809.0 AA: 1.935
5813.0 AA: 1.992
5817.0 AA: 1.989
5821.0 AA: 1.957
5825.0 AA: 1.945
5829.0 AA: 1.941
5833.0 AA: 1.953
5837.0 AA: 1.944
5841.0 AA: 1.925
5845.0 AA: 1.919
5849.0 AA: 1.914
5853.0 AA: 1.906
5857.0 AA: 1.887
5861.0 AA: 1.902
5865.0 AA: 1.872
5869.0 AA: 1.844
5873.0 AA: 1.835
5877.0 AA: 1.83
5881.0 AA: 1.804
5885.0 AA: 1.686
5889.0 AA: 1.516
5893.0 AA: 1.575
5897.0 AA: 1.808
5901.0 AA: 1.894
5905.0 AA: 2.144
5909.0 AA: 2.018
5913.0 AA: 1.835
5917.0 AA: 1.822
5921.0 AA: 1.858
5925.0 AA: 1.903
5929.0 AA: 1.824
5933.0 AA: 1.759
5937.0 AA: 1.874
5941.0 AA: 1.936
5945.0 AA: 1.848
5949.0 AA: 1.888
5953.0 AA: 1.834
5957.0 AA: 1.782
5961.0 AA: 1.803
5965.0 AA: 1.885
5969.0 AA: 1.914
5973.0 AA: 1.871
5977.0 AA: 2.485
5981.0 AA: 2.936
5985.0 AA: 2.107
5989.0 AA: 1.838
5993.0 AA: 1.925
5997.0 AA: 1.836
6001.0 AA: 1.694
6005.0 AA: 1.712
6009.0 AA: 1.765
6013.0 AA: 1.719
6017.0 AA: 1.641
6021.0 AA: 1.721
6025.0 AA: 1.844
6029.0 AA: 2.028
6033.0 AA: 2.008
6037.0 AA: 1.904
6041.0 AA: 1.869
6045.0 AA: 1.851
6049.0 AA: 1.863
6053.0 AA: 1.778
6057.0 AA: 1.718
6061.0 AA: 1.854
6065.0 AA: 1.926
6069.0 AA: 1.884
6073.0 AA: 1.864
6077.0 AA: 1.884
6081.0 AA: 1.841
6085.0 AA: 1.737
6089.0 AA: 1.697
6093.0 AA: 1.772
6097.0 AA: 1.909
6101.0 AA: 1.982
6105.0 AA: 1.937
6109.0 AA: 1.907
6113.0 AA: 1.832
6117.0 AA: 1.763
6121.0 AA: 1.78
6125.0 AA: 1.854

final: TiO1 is -0.06 mag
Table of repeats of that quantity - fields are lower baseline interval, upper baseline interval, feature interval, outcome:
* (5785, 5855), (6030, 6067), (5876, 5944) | 0.04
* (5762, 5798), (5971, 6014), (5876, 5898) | 0.15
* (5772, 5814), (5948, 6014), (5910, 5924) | 0.04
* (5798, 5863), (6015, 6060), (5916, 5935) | 0.03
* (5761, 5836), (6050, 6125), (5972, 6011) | -0.09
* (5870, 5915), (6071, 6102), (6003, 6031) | 0.03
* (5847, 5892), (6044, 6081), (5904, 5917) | -0.08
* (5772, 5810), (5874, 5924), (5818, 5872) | -0.04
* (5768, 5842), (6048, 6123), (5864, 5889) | 0.06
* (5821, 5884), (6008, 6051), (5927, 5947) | 0.01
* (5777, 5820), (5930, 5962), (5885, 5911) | 0.02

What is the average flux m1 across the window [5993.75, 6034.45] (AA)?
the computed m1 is 1.8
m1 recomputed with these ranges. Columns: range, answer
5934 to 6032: 1.91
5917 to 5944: 1.86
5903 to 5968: 1.88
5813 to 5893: 1.87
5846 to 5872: 1.89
